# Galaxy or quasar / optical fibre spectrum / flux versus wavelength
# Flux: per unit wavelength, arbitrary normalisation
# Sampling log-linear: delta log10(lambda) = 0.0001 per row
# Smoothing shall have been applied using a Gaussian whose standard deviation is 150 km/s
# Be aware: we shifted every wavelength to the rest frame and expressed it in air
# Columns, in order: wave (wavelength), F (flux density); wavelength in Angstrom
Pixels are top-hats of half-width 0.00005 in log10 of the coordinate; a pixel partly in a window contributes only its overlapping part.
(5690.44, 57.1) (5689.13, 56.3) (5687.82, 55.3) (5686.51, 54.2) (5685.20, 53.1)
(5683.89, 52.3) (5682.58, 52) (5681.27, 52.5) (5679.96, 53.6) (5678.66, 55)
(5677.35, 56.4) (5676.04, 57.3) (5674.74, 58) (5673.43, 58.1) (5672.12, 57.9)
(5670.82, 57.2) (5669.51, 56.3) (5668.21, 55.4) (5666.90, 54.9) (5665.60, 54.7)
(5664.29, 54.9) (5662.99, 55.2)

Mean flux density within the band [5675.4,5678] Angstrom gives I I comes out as 56.8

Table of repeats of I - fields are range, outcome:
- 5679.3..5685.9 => 52.7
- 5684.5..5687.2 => 53.6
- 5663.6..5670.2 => 55.2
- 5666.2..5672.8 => 56.4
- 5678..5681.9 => 53.8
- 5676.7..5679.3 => 55.6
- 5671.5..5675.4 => 58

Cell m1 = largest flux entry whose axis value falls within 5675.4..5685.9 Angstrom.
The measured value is 57.3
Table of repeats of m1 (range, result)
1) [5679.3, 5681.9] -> 53.6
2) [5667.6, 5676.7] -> 58.1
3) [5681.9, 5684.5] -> 52.3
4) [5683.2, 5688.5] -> 55.3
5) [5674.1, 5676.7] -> 58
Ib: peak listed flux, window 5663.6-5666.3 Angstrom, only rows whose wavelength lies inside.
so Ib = 54.9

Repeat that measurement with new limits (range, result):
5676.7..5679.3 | 56.4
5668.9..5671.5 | 57.2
